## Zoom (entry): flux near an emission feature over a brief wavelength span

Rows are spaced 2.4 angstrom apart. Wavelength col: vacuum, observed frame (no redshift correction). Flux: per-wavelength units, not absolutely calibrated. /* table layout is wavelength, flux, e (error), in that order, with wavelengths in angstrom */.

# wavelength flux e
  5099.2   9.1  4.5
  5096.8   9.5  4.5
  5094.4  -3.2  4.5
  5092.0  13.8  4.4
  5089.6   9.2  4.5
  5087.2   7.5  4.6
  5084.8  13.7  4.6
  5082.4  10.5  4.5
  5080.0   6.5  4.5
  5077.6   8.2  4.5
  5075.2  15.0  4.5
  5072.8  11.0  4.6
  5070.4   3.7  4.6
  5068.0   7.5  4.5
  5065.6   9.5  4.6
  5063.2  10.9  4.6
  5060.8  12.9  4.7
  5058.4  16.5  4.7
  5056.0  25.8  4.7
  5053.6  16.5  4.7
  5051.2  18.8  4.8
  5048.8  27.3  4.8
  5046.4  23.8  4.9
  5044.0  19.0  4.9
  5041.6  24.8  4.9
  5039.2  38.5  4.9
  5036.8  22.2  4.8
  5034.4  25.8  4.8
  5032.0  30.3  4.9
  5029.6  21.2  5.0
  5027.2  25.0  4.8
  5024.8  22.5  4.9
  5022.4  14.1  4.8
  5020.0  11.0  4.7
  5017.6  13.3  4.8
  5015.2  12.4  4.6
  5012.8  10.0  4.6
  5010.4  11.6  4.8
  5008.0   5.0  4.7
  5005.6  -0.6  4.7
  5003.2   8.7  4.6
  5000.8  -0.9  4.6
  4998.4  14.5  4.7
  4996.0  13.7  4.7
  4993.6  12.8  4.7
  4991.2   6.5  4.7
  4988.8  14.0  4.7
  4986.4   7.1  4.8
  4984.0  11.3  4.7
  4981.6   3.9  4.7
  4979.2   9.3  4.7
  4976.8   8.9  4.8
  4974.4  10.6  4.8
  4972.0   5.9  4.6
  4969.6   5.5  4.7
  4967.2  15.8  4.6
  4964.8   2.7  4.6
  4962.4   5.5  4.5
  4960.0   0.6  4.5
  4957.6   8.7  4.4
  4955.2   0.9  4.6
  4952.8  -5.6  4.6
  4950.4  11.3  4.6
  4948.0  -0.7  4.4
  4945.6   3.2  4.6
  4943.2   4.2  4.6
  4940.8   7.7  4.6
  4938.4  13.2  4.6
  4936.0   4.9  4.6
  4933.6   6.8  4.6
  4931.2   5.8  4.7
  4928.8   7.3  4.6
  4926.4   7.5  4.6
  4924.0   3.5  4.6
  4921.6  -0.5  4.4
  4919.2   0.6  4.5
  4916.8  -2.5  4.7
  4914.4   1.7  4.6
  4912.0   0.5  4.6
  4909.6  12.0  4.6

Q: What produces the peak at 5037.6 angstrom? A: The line C IV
